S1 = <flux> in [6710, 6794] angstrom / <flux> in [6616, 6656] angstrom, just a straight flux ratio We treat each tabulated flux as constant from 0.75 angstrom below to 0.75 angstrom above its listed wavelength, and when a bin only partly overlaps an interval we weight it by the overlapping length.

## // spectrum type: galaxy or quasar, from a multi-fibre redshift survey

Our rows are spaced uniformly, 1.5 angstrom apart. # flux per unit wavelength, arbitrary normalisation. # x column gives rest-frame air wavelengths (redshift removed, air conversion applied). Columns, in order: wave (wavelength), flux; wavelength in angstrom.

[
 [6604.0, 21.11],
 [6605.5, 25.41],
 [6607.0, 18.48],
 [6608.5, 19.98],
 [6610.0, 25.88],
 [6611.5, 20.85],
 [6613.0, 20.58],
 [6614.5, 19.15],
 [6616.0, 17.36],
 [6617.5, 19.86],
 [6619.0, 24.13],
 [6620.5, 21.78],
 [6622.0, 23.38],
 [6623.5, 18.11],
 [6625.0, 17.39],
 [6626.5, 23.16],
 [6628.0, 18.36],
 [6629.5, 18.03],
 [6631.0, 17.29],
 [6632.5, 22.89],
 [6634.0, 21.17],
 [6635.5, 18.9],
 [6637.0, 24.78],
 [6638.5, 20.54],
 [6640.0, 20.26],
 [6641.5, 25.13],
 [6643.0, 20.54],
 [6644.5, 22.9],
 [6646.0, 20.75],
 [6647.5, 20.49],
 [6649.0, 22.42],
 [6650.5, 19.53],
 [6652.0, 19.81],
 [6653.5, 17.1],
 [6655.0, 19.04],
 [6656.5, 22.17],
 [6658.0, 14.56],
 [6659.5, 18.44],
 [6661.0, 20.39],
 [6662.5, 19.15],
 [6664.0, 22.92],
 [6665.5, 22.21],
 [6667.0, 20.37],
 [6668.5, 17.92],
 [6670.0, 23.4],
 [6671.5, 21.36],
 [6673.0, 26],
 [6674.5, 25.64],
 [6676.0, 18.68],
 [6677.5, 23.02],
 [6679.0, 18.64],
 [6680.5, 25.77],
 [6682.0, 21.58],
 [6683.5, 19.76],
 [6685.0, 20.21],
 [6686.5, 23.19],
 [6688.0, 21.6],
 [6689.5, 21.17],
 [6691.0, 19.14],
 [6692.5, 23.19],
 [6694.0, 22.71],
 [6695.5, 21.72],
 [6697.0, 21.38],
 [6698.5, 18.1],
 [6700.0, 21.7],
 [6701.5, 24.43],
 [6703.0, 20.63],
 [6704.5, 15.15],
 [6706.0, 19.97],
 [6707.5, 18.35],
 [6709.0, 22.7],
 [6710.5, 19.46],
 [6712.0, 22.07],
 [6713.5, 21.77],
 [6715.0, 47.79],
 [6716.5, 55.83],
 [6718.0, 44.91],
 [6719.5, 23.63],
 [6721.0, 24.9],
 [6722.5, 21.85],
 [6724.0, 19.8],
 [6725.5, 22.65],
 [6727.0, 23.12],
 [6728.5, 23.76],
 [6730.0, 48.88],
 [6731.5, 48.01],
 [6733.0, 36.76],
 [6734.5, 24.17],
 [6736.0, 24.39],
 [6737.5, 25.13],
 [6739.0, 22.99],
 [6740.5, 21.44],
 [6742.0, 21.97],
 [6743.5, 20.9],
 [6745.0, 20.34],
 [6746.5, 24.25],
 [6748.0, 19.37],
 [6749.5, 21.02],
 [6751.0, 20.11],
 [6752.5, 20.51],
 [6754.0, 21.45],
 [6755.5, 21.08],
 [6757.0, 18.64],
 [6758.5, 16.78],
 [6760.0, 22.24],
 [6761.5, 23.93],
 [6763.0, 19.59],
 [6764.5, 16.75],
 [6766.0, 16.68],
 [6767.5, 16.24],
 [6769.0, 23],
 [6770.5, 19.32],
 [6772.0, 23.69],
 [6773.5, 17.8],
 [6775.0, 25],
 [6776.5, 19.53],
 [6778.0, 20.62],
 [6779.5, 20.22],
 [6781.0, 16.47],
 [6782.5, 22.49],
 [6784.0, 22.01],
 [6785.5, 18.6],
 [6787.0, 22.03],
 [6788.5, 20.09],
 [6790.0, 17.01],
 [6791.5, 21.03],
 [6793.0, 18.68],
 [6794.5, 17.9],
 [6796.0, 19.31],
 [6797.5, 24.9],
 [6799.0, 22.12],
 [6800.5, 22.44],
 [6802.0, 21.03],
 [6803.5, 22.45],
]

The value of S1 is 1.2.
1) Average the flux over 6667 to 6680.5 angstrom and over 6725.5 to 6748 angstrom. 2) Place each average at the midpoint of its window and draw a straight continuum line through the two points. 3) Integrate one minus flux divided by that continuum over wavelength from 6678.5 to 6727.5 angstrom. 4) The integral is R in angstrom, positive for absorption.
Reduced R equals 1.02 angstrom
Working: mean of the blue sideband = 22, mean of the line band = 23.9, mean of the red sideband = 27.1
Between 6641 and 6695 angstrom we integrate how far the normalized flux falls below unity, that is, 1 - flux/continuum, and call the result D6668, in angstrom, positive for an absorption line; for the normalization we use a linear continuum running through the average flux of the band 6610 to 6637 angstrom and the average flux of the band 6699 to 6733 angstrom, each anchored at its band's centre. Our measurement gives 6.5 angstrom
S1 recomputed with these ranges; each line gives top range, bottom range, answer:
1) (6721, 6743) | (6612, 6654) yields 1.33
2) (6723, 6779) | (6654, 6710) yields 1.10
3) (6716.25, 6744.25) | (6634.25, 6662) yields 1.41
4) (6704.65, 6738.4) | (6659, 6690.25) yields 1.34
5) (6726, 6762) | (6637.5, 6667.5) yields 1.20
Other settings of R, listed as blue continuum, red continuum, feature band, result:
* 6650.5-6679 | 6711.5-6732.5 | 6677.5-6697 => 2.73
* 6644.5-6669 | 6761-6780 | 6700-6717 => -4.69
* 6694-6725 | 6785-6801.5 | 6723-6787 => 0.13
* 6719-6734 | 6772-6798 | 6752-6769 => 3.17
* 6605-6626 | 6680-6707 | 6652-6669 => 1.21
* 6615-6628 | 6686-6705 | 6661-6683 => -0.94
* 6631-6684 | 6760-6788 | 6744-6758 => -0.18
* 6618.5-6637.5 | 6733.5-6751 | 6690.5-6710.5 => 1.02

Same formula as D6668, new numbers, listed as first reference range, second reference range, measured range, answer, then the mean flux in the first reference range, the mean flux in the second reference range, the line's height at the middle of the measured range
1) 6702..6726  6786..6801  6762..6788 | 2.1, 26.4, 20.5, 21.9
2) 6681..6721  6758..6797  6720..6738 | -4.7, 24.3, 19.9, 22.7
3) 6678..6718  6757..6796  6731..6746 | -3.0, 23.8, 19.9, 21.8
